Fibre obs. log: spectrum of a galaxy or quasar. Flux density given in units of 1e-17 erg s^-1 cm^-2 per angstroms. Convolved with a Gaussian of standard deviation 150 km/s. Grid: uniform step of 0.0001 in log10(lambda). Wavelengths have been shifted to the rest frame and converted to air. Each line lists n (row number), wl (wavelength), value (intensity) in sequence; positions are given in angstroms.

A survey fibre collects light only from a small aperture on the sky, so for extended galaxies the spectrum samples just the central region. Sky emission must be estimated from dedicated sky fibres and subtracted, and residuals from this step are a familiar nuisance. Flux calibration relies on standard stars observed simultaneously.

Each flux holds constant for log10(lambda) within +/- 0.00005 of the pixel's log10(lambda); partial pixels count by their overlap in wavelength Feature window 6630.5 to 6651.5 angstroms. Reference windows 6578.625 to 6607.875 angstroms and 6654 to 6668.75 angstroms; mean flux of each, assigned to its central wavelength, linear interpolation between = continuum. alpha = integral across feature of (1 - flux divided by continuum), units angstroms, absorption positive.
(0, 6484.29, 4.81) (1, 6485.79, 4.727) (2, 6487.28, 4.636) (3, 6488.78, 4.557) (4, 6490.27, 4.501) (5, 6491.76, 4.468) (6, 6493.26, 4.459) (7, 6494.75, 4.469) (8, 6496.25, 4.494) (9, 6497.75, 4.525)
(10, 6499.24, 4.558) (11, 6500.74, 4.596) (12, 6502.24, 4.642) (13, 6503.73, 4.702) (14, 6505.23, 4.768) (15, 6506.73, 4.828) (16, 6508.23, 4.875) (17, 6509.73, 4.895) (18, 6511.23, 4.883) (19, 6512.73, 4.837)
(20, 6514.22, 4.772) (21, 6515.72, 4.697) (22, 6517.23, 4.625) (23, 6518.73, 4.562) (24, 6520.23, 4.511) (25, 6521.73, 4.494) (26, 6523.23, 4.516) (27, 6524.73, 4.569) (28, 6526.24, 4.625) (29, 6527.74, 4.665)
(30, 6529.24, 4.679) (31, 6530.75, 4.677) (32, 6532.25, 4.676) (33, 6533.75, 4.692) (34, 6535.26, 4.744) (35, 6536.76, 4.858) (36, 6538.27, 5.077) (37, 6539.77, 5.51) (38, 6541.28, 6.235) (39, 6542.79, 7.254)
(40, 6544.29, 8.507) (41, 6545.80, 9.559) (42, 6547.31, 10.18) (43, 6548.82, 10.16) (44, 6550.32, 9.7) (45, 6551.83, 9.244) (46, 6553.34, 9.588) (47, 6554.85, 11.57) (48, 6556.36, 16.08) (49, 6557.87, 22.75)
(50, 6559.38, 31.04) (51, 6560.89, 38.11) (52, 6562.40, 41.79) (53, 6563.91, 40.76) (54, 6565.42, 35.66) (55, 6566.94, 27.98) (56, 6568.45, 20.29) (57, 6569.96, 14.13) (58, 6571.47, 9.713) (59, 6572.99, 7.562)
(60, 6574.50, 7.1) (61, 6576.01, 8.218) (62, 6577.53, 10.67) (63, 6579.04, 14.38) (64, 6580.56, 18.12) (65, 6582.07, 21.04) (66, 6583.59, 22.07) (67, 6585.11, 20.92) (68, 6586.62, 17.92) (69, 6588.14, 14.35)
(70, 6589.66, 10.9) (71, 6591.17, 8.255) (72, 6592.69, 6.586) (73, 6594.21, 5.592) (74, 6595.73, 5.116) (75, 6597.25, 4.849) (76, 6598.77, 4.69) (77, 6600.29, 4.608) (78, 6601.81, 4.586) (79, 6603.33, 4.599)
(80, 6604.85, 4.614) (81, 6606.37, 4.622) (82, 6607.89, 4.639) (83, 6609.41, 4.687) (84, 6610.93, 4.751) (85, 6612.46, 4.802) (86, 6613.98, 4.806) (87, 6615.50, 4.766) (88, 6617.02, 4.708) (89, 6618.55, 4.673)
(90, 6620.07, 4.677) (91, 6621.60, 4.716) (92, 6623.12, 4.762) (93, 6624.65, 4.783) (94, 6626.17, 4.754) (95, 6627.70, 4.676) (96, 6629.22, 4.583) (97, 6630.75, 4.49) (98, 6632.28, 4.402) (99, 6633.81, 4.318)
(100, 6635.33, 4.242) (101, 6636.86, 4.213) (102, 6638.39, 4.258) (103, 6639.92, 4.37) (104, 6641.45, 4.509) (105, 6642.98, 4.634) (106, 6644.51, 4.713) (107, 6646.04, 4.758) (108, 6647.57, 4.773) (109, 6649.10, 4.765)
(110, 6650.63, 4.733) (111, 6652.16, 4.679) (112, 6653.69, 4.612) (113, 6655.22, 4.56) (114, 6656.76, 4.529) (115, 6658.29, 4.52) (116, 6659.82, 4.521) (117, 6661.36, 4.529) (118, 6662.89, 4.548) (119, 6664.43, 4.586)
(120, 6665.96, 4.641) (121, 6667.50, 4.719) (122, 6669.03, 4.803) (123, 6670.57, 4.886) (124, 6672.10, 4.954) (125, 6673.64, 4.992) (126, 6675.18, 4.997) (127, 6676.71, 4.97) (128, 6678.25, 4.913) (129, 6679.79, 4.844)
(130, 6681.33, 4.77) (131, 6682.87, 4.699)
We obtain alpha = 5.7 angstroms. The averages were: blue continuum 10.2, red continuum 4.58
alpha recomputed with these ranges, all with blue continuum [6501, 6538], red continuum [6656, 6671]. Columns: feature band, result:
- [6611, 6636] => 0.0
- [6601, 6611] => 0.0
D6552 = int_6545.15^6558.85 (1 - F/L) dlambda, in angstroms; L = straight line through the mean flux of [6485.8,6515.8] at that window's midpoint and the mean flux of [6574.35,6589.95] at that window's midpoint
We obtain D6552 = -1.0 angstroms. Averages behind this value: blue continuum 4.66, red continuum 15.5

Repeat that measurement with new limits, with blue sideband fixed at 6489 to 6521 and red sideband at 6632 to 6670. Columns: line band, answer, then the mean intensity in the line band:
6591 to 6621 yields -2.46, 4.96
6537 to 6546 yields -4.12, 6.74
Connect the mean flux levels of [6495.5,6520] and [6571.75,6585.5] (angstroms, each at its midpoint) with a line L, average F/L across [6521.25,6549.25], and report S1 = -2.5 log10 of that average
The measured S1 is 0.39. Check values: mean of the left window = 4.7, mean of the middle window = 5.95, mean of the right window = 14.1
